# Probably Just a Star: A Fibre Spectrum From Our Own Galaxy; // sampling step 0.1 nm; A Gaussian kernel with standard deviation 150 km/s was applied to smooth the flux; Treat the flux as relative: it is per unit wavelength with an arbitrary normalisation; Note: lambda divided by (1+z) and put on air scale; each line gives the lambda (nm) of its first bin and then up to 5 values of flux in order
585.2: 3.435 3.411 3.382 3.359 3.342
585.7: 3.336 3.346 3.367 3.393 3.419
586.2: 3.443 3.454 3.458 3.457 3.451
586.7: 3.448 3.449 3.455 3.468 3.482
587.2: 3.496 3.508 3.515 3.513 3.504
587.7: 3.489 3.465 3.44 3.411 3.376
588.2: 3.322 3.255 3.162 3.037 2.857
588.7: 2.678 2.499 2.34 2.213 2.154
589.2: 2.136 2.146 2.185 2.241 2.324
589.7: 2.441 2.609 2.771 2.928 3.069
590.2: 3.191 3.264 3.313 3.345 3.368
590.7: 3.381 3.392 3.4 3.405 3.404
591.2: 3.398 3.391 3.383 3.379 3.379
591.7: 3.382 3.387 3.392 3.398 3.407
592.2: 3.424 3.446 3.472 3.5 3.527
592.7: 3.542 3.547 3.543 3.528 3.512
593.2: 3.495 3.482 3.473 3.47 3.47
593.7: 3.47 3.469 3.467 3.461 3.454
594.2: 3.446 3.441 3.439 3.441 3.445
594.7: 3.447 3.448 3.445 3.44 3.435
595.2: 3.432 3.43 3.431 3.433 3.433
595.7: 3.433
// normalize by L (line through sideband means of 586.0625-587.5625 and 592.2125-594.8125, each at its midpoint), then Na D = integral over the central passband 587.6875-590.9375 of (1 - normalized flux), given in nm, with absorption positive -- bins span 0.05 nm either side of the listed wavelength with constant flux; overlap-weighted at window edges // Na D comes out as 0.53 nm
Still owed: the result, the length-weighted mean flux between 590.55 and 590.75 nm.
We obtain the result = 3.37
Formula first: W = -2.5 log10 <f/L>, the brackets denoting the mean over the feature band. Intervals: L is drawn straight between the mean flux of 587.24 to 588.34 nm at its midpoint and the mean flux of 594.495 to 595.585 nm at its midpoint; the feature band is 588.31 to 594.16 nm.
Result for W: 0.09 mag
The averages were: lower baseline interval 3.44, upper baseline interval 3.44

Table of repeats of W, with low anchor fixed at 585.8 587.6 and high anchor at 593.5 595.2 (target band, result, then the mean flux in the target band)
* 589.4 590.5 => 0.224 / 2.81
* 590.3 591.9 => 0.024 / 3.38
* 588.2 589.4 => 0.307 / 2.6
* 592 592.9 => -0.009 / 3.48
